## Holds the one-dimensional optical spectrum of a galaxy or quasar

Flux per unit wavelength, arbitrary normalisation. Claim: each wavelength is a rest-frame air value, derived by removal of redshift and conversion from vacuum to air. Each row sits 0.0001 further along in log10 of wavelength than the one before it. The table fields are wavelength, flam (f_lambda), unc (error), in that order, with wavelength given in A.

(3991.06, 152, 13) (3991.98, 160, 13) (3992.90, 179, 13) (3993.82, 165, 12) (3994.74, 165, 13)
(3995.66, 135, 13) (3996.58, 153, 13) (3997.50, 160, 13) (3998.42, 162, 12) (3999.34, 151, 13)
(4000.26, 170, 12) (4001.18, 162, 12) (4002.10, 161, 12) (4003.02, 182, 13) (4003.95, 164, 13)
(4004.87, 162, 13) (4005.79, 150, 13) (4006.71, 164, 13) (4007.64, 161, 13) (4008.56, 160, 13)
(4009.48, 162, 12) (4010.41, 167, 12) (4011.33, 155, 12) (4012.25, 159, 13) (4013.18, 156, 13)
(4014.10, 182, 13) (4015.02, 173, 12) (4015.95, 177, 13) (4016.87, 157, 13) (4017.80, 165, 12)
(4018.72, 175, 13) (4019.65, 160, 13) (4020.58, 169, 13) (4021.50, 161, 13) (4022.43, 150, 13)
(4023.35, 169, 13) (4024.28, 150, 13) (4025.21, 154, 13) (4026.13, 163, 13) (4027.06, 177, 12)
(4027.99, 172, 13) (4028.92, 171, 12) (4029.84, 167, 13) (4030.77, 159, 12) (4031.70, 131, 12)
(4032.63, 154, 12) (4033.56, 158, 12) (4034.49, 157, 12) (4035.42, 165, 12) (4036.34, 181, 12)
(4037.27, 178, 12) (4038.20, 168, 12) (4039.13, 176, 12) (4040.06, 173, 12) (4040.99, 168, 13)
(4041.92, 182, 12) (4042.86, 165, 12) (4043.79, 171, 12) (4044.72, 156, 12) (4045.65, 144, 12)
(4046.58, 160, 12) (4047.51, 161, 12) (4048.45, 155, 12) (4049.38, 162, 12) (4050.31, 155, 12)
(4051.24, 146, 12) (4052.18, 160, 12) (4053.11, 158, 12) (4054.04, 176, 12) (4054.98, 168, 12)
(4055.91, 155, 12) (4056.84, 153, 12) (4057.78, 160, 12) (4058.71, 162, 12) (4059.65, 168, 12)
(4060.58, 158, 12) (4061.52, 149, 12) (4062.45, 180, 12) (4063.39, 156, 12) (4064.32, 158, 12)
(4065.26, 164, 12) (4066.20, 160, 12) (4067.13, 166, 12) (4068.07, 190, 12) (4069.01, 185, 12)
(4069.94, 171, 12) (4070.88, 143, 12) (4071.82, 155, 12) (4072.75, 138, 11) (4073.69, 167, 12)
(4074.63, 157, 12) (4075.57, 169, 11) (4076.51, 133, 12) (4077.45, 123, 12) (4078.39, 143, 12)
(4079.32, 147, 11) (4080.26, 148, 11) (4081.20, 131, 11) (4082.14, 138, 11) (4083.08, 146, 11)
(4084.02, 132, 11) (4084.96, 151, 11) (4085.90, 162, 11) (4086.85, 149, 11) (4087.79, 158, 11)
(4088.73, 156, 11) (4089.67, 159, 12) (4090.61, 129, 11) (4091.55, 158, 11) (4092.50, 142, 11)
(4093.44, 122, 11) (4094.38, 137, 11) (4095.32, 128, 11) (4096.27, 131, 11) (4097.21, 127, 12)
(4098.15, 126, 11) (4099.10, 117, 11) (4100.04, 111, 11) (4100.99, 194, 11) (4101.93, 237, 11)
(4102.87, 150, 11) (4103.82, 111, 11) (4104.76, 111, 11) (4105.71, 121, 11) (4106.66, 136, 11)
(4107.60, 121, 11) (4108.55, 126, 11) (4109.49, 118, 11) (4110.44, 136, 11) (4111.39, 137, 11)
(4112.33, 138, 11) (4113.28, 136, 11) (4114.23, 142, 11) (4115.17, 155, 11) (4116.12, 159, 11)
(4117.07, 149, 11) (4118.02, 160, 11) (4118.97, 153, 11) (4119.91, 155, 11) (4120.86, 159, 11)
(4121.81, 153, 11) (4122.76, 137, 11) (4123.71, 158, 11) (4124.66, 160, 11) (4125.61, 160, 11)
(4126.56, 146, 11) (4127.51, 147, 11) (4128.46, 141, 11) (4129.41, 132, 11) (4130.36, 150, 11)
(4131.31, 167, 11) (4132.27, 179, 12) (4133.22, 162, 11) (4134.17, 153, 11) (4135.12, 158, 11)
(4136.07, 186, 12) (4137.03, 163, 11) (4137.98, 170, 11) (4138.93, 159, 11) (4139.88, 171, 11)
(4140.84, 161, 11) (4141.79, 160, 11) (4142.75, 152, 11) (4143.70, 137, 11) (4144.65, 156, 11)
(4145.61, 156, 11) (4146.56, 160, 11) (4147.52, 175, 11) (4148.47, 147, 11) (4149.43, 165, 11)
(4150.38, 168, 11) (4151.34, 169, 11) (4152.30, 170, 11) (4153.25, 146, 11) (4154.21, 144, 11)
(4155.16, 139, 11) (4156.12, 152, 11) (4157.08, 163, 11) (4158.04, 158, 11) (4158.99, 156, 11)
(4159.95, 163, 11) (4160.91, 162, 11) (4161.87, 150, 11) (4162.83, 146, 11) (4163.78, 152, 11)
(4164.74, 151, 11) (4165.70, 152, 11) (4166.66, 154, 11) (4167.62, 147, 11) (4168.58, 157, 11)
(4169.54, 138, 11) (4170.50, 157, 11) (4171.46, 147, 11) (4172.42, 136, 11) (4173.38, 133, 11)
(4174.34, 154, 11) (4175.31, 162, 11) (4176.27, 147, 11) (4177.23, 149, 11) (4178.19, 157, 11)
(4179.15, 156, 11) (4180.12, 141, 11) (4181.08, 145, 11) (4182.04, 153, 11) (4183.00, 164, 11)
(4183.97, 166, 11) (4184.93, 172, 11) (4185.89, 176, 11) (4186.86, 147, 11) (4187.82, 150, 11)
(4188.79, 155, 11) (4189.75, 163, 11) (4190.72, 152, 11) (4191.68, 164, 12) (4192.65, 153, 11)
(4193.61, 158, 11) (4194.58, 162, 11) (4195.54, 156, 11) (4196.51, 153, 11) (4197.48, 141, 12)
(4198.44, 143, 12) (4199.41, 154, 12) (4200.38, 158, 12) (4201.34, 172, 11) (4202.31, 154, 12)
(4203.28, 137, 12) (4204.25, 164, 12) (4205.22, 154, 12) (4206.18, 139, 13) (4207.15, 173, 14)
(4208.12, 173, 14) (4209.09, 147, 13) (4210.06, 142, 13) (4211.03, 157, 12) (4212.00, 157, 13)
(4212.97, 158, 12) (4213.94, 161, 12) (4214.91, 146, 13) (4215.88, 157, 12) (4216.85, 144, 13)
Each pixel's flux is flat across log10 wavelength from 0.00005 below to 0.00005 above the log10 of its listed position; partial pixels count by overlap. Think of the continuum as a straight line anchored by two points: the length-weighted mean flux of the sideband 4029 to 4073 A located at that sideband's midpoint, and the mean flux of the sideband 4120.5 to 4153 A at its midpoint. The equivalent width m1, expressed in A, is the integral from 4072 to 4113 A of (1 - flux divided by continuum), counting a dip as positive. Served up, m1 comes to 4.9 A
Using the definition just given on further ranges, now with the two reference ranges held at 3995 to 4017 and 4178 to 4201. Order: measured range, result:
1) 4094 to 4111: 2.5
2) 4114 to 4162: 0.2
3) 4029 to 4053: -0.2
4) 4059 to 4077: -0.2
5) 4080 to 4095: 1.4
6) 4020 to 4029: -0.1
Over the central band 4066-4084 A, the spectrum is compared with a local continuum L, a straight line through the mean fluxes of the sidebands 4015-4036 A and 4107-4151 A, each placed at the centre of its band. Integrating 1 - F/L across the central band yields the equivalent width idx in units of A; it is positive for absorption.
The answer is 0.6 A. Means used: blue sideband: 162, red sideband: 153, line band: 153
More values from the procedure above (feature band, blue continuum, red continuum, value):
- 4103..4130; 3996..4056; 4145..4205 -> 2.8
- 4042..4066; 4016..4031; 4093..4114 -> -1.1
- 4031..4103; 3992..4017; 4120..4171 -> 1.9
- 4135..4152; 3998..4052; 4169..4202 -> -0.6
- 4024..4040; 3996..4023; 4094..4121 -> -0.6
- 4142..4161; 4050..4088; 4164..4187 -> -0.4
